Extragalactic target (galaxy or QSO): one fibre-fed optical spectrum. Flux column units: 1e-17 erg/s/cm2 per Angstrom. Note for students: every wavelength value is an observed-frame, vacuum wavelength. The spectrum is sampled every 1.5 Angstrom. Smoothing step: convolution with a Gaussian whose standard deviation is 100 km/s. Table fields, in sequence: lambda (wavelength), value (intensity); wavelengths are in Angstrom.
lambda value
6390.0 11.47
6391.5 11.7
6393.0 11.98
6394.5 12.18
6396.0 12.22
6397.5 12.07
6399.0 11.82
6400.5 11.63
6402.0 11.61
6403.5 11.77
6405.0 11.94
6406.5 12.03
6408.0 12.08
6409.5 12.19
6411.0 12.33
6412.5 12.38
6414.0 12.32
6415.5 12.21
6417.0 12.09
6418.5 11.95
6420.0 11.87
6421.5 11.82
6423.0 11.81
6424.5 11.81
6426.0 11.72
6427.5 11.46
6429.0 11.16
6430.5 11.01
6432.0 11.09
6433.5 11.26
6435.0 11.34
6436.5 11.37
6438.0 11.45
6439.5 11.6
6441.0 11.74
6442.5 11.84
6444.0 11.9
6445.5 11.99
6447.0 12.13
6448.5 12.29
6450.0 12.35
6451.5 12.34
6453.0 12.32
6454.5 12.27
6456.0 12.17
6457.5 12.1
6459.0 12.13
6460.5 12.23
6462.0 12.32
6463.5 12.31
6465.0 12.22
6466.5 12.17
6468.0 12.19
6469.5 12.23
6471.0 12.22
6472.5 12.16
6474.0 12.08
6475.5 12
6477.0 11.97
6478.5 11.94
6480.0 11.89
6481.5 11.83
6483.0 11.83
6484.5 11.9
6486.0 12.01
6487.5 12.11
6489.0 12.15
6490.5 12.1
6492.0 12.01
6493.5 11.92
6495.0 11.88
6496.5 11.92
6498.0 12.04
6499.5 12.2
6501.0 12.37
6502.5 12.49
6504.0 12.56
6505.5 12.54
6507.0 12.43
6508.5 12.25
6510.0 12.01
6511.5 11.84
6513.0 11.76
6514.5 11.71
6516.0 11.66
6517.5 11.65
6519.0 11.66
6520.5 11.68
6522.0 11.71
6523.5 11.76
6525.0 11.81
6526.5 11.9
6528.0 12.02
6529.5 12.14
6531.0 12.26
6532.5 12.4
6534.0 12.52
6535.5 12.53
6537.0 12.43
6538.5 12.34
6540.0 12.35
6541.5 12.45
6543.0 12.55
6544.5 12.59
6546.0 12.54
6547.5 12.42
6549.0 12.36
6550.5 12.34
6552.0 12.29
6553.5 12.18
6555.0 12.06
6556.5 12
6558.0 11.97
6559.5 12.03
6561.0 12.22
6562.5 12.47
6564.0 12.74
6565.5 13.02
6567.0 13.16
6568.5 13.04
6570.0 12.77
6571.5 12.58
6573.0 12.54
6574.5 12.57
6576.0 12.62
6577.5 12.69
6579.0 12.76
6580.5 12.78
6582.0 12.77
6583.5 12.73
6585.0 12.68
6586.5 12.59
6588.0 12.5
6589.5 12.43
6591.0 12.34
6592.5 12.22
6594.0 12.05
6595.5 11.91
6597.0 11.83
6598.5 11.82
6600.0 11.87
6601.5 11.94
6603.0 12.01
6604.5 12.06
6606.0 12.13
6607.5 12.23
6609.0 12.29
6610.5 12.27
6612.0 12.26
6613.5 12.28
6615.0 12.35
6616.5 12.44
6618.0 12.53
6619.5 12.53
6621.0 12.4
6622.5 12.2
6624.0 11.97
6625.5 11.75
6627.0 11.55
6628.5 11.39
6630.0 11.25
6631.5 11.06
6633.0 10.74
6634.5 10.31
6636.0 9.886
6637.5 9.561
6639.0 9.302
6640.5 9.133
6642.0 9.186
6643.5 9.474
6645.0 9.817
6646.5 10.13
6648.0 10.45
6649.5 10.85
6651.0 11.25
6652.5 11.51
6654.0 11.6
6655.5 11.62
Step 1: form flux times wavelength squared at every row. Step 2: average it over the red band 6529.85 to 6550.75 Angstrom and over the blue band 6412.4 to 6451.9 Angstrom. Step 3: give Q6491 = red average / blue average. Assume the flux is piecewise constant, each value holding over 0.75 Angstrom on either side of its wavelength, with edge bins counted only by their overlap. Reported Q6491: 1.09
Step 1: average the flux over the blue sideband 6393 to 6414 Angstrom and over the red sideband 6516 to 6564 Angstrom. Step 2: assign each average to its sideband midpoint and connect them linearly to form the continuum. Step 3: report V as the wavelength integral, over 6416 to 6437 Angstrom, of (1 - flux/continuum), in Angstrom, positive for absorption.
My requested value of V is 0.9 Angstrom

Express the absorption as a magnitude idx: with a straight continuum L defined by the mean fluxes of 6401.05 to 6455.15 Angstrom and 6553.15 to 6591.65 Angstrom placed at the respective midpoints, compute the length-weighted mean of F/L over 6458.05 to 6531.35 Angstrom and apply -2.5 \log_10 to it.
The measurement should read 0.012 mag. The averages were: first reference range 11.9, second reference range 12.6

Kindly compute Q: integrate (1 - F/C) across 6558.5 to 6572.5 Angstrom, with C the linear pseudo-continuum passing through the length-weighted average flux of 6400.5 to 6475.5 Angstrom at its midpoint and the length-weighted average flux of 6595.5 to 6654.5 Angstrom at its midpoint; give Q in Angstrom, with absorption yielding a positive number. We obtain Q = -1.4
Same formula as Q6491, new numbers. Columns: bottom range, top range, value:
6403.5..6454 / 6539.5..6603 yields 1.09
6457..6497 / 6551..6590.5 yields 1.07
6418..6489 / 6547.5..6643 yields 1.05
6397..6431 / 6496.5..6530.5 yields 1.04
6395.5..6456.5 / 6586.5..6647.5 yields 1.03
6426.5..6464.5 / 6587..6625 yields 1.08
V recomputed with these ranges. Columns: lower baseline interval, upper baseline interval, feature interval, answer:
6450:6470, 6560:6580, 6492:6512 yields 0.36 Angstrom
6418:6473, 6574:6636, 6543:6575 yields -1.15 Angstrom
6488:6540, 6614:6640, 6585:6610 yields -1.33 Angstrom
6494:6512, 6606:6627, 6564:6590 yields -1.05 Angstrom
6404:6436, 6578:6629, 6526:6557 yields -0.60 Angstrom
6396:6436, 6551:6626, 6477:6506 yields -0.08 Angstrom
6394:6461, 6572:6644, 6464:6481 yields -0.32 Angstrom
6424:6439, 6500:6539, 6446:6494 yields -1.81 Angstrom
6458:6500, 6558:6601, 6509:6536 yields 0.67 Angstrom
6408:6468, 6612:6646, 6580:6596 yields -1.71 Angstrom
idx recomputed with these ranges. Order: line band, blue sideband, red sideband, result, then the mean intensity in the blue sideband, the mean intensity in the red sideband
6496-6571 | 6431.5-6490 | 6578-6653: -0.04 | 12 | 11.6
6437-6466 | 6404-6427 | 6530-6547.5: 0.01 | 12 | 12.4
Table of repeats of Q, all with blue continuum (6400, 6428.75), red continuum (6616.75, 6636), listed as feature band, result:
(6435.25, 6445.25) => 0.2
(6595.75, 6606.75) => -0.3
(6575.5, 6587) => -1.0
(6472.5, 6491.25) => -0.3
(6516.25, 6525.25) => 0.0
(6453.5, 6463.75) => -0.3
